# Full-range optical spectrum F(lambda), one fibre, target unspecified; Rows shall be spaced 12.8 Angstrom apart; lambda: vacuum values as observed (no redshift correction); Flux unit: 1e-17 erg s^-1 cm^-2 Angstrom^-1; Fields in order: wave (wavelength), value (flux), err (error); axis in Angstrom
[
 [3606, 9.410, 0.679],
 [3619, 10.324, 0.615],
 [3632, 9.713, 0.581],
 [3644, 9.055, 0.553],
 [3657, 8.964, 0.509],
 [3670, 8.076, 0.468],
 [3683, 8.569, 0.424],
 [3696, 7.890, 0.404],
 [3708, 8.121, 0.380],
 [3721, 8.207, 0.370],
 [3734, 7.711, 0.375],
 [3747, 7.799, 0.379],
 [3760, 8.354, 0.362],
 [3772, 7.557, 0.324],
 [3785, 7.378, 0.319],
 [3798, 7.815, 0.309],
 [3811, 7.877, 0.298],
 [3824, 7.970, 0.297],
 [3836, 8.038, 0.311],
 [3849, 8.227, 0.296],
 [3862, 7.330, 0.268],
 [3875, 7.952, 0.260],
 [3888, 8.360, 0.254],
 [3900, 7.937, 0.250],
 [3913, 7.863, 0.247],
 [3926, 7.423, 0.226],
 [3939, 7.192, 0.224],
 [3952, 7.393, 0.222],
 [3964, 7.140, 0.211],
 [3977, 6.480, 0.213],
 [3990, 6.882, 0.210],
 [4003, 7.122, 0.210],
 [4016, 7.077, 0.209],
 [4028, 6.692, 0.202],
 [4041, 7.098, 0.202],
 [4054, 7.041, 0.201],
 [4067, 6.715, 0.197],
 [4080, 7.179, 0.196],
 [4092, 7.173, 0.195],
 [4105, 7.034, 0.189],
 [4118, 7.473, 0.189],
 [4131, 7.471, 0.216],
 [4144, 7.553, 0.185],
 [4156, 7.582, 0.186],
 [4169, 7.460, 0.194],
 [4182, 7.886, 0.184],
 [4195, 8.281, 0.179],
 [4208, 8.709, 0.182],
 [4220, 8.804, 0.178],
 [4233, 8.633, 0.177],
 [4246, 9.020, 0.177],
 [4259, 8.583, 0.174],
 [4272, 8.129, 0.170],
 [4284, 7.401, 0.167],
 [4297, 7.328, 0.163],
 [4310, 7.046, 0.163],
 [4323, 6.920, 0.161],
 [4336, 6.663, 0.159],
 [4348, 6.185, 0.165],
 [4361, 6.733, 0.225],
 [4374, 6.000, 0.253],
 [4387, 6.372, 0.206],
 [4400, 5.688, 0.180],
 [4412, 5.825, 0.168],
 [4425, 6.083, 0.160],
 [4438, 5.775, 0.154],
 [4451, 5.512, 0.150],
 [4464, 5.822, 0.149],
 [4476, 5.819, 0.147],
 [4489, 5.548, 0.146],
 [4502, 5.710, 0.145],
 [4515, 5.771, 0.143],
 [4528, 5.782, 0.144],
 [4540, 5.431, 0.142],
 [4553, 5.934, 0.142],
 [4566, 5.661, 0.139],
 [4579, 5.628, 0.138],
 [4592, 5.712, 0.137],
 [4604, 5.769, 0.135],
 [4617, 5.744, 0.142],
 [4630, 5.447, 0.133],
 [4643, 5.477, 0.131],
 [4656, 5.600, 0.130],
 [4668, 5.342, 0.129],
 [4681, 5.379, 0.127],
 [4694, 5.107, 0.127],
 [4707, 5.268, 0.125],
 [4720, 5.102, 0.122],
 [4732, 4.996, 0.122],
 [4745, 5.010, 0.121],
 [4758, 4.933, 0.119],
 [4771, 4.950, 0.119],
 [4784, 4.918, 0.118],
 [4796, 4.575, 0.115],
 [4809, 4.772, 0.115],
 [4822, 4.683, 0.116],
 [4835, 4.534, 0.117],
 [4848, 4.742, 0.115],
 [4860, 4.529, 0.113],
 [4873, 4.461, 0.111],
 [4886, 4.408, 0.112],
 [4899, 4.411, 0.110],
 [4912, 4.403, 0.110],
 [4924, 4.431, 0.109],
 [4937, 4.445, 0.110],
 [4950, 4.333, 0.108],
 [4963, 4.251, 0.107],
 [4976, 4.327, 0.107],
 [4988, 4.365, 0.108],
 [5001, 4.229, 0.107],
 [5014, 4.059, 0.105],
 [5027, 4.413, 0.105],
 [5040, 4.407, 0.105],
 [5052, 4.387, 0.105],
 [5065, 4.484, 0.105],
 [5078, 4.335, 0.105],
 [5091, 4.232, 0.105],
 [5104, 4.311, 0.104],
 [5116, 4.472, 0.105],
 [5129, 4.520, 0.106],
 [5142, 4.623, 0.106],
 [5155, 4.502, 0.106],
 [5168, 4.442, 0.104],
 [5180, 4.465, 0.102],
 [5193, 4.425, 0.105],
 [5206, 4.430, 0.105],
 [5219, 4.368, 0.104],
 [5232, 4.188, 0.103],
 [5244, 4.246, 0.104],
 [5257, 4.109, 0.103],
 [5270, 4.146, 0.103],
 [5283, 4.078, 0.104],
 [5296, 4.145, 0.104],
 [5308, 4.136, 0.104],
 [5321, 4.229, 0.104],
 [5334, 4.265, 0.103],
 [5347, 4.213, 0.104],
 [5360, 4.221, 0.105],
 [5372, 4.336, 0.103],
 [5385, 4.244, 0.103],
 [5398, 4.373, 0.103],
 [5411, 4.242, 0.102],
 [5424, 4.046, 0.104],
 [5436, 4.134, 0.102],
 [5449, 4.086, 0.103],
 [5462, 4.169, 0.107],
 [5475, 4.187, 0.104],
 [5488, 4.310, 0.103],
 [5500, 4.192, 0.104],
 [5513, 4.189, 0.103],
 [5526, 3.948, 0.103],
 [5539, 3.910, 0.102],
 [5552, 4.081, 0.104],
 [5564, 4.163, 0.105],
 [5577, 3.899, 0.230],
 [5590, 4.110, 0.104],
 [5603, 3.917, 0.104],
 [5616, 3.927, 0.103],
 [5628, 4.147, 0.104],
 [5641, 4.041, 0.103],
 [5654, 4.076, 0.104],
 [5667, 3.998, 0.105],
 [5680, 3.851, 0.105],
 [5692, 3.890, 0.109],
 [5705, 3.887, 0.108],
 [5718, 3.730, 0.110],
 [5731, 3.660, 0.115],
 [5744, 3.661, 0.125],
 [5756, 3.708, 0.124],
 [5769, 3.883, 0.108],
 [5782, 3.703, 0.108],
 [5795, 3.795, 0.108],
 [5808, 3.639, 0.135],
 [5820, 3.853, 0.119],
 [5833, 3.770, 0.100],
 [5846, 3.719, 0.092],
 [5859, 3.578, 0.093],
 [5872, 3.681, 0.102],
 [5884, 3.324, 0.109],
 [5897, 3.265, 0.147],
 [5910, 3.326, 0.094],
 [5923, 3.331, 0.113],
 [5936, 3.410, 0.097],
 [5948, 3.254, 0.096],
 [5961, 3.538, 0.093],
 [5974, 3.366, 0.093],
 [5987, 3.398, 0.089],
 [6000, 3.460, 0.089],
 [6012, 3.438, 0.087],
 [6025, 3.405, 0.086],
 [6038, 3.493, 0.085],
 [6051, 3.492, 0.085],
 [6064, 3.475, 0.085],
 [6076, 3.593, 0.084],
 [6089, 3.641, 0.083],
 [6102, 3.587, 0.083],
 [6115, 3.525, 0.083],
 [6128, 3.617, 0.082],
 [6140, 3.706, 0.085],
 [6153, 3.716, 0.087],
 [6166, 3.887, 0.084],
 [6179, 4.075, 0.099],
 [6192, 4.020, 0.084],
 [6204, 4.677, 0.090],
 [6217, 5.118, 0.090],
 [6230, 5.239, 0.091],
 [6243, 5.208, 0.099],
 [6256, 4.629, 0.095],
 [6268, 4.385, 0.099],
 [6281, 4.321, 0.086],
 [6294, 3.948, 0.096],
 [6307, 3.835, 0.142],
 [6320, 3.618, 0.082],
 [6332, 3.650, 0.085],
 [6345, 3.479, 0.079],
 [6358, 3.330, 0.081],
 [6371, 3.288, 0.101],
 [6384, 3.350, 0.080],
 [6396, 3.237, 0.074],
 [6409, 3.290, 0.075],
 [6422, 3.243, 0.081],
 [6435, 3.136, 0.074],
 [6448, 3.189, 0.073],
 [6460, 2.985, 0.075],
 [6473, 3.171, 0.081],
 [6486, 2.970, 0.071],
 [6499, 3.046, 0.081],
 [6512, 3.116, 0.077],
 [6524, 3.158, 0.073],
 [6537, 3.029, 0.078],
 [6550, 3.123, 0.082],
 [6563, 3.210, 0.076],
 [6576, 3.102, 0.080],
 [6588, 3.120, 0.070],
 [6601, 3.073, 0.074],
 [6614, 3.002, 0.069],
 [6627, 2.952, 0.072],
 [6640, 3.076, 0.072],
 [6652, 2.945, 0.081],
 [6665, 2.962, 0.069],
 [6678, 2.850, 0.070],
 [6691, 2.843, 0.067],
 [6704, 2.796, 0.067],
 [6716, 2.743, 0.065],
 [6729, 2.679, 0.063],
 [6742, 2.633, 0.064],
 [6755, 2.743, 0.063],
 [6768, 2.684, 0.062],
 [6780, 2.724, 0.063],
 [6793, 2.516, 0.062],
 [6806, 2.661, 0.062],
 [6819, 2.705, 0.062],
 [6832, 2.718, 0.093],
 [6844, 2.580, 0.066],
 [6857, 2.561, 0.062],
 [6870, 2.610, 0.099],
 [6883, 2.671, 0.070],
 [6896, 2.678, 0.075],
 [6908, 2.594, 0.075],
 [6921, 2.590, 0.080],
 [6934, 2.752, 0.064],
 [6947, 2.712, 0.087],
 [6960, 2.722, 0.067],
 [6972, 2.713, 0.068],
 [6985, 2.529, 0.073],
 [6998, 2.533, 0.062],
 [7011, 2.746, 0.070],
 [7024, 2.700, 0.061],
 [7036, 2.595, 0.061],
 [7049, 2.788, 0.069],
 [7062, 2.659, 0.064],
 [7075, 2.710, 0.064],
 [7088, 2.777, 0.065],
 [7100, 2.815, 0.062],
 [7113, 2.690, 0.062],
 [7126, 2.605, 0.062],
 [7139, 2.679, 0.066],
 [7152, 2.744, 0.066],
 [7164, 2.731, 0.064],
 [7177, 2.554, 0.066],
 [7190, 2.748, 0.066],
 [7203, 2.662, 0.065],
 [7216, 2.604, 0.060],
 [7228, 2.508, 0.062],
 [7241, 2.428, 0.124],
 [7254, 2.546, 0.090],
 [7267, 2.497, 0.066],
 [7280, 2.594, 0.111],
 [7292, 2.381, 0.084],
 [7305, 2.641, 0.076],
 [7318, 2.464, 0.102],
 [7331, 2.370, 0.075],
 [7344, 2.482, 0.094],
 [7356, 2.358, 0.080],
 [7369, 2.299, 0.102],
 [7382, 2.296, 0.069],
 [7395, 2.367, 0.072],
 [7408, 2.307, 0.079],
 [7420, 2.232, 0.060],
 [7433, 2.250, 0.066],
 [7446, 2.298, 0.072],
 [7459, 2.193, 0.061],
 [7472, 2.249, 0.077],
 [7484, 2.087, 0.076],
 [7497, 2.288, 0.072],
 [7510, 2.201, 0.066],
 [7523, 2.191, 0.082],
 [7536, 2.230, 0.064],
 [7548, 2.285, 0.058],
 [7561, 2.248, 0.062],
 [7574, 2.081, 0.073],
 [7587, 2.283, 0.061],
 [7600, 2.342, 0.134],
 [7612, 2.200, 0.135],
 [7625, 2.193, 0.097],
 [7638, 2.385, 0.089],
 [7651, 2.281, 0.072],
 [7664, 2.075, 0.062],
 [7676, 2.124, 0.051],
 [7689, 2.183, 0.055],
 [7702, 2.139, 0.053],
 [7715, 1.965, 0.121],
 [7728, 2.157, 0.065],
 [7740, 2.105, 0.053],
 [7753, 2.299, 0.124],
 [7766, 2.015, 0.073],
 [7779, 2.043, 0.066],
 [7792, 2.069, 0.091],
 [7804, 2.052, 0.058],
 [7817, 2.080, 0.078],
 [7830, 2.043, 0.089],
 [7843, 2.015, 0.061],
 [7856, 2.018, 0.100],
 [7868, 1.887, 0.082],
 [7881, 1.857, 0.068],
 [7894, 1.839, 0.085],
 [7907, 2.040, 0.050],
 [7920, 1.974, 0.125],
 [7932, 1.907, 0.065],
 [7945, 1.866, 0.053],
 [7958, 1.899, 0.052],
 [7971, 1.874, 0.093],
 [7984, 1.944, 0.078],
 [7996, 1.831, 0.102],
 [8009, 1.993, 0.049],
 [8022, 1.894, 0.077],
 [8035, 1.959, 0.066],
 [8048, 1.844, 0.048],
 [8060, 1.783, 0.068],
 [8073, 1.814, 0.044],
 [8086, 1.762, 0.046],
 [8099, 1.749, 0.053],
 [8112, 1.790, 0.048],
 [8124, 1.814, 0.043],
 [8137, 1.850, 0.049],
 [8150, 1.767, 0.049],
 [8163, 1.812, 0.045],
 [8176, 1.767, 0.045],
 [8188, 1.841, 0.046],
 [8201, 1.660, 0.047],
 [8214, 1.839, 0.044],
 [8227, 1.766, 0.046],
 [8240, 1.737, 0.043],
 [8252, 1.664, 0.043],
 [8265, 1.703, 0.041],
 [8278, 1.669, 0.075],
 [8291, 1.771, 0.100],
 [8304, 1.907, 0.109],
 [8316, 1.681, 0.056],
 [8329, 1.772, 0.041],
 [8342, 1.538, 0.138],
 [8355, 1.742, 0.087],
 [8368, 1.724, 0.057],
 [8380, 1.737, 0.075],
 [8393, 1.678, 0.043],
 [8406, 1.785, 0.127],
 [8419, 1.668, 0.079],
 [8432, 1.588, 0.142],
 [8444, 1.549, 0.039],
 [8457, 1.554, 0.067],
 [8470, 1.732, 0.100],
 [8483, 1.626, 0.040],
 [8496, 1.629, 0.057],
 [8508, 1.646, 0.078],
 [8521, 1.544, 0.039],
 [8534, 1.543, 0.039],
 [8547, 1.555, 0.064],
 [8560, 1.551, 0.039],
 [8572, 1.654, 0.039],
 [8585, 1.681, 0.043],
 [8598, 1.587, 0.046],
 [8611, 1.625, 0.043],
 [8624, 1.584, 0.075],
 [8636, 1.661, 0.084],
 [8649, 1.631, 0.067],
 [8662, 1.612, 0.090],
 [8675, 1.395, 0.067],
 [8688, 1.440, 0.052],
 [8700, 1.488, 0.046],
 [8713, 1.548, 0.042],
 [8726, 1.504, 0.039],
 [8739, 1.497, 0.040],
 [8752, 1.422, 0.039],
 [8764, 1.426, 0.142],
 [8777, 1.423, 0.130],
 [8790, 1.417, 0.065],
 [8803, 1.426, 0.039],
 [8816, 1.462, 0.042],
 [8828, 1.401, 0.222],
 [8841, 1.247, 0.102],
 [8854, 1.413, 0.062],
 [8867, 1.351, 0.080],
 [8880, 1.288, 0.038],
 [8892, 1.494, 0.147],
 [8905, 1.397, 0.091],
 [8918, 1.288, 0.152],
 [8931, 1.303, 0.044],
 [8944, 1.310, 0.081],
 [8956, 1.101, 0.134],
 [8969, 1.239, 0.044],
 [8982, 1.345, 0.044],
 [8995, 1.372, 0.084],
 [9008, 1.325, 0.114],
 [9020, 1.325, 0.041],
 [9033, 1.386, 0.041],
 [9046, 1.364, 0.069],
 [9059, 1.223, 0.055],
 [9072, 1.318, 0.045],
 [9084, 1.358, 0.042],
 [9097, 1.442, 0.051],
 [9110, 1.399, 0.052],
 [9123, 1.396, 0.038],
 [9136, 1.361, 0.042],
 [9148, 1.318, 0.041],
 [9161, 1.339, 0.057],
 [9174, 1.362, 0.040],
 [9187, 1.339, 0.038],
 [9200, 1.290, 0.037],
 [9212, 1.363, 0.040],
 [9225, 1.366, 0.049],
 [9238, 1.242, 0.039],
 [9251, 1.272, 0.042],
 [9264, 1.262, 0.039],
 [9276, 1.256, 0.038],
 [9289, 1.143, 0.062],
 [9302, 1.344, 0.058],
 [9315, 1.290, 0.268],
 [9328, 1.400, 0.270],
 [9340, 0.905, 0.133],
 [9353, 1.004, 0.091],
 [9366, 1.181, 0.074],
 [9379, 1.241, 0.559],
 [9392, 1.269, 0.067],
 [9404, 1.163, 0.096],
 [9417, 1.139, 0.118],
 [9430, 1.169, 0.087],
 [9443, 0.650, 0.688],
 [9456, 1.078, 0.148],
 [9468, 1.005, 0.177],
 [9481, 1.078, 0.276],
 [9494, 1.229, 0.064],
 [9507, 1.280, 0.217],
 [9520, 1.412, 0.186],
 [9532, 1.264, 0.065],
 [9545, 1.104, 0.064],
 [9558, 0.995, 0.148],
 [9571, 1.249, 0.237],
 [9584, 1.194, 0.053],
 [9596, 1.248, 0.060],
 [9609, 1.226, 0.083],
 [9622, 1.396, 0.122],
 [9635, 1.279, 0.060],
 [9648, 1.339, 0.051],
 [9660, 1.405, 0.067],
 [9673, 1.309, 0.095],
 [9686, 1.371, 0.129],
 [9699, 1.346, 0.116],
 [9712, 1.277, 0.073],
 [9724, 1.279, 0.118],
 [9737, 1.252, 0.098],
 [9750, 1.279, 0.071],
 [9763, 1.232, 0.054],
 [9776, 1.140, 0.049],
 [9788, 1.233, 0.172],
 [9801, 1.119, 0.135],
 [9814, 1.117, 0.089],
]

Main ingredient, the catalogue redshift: 1.227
